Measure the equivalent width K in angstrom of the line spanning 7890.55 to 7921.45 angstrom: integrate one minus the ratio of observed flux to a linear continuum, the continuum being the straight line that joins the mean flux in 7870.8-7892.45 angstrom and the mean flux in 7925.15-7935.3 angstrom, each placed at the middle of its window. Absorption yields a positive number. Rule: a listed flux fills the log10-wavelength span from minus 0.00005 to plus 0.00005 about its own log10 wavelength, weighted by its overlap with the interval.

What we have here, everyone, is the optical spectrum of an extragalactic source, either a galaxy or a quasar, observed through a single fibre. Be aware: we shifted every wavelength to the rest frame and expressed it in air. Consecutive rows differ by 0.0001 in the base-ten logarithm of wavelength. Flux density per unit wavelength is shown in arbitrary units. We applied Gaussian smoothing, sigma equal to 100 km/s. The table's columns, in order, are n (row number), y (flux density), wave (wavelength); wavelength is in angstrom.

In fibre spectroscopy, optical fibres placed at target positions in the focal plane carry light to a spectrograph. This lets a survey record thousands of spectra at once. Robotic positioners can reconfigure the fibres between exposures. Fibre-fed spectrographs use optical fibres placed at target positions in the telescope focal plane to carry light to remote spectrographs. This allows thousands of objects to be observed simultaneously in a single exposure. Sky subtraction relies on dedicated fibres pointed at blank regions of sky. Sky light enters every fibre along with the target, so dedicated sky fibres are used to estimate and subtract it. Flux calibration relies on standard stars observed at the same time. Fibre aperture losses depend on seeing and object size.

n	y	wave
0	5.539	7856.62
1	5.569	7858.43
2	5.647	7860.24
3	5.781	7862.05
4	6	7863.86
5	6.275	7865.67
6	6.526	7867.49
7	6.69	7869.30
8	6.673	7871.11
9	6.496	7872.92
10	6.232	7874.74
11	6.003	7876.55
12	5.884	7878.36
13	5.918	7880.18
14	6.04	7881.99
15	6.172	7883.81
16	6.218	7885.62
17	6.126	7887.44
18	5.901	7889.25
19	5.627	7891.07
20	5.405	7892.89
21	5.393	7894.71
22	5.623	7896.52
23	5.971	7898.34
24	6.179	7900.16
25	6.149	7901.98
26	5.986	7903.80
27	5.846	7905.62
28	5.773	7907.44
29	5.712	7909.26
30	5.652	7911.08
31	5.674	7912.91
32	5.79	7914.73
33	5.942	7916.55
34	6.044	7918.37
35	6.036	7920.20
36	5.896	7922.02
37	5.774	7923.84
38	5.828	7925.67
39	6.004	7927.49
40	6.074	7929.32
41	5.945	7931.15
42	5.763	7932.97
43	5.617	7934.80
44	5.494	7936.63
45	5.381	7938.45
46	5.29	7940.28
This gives 0.8 angstrom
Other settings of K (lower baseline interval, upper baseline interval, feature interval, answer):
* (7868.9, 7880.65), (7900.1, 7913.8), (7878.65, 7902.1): 0.7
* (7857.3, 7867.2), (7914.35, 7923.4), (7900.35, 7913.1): 0.2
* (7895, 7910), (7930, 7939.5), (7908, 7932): -0.5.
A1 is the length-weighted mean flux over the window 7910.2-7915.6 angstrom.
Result 5.7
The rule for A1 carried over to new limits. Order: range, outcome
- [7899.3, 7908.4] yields 5.98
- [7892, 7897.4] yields 5.48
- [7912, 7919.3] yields 5.86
